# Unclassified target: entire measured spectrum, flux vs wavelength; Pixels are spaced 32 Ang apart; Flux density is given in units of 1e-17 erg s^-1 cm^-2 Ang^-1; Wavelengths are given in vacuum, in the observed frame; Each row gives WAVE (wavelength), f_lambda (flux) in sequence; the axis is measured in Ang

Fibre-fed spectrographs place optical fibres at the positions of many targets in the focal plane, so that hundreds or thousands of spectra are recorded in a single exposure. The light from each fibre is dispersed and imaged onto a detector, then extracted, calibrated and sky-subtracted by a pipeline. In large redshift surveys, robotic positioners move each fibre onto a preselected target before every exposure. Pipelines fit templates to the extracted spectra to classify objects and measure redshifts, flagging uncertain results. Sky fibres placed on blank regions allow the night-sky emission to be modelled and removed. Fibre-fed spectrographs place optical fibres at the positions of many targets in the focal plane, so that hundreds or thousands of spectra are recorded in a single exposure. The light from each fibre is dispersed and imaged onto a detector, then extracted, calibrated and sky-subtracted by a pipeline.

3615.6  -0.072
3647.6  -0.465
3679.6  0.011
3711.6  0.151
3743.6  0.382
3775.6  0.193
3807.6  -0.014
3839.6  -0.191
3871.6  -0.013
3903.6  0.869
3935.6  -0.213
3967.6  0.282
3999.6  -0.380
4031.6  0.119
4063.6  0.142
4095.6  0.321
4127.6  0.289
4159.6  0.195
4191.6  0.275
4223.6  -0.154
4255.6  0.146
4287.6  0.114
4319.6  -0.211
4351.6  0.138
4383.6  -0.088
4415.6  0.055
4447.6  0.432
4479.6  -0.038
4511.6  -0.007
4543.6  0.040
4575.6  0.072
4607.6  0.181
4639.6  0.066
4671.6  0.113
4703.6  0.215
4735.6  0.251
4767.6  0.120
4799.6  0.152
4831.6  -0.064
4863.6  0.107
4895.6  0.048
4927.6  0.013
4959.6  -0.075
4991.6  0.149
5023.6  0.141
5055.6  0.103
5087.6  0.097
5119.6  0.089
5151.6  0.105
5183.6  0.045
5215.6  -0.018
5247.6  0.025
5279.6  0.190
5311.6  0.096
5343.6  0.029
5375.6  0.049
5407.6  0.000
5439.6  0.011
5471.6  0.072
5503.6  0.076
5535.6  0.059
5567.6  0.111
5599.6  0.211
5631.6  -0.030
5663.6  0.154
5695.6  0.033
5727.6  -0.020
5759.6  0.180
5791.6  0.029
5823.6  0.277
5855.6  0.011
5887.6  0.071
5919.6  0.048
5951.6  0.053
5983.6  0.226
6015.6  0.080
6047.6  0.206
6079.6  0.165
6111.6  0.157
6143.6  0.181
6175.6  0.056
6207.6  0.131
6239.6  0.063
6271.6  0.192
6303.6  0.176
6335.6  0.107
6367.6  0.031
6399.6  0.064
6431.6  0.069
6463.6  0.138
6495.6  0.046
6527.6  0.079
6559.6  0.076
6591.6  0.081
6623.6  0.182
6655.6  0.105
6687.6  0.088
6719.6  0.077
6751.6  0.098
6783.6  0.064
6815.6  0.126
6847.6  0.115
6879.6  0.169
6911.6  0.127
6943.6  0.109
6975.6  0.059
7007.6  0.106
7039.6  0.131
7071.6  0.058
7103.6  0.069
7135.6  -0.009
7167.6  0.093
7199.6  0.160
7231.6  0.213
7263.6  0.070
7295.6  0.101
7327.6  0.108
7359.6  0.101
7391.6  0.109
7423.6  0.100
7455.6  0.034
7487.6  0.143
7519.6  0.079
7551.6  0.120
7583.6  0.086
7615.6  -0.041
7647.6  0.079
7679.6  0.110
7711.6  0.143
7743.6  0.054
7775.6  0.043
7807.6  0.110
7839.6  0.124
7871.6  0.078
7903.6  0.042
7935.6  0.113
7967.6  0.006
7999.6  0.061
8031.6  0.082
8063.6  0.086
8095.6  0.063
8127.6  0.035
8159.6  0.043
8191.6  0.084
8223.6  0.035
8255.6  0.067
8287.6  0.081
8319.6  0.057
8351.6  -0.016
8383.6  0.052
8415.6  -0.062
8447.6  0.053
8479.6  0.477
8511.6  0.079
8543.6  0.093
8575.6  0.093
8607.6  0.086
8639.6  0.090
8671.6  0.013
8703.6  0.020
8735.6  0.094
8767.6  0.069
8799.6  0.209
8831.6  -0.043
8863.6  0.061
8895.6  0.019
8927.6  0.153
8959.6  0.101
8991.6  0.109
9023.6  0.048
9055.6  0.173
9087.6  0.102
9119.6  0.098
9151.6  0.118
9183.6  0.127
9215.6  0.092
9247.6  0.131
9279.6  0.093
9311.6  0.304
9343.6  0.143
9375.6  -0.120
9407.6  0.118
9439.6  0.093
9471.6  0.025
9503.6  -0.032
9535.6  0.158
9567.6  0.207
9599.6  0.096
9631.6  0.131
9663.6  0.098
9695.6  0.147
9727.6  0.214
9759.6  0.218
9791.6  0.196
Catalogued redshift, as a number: 1.276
